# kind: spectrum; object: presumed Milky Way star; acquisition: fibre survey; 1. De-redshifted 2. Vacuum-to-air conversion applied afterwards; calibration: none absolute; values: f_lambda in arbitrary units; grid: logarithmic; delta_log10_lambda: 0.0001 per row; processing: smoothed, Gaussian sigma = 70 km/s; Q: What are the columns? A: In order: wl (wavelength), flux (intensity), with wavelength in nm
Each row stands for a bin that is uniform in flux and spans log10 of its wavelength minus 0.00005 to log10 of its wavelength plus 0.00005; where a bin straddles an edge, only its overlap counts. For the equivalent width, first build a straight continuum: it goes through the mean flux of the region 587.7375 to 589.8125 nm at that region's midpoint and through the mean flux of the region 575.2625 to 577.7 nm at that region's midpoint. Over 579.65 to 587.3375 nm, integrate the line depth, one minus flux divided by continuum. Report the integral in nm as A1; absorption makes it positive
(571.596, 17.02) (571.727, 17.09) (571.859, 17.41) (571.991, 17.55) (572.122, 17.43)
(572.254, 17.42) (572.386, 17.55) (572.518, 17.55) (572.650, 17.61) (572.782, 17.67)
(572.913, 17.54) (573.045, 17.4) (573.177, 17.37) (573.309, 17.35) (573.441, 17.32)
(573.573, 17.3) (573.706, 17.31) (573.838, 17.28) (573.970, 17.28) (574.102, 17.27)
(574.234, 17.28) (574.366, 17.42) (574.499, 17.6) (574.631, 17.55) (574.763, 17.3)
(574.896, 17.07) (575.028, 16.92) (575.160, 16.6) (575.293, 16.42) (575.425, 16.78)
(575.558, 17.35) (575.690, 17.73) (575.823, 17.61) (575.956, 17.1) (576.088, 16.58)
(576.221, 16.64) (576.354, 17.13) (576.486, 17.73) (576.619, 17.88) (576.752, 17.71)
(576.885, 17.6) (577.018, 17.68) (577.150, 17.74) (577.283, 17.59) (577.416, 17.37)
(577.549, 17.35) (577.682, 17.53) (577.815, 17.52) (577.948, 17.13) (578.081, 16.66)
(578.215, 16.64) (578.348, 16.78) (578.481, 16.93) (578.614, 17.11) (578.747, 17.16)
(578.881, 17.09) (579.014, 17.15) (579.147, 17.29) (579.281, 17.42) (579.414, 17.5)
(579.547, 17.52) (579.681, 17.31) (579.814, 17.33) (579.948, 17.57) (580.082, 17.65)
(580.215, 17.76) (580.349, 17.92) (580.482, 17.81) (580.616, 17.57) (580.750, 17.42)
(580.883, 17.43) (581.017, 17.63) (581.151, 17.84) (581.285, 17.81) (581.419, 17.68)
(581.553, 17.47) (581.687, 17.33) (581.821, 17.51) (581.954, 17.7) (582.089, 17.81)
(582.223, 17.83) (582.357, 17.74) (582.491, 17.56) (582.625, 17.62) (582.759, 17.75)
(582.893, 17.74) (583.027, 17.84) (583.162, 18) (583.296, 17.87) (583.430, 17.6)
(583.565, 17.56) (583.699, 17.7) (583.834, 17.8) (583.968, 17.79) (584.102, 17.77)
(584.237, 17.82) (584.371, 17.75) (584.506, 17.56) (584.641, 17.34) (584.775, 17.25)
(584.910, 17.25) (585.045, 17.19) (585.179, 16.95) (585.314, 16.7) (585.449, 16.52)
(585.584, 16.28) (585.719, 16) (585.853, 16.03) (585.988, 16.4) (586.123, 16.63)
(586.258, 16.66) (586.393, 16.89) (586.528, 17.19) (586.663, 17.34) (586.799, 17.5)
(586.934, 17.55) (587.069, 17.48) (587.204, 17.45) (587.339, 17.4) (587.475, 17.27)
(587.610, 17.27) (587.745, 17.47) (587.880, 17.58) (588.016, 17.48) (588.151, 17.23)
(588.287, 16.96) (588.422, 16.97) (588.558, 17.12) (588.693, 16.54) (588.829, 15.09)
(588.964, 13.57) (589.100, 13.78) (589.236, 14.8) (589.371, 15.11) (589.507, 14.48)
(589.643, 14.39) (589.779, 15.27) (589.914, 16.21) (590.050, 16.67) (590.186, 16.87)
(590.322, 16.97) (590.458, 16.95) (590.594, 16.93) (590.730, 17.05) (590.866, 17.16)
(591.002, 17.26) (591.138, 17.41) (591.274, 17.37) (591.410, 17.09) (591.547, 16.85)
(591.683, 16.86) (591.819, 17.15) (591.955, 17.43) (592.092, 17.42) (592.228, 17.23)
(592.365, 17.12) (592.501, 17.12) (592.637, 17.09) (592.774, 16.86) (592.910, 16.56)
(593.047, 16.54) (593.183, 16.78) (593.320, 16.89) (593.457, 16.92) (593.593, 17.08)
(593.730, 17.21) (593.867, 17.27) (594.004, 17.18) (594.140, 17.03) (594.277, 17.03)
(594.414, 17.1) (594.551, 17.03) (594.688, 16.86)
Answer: -0.43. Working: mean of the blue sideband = 17.4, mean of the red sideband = 15.8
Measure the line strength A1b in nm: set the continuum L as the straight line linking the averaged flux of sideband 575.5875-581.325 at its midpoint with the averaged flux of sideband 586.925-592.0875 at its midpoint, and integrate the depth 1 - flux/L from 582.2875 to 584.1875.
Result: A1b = -0.08 nm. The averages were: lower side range 17.4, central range 17.7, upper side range 16.6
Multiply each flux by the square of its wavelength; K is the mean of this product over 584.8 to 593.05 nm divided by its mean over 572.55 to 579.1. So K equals 1.01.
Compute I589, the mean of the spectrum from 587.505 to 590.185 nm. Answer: 16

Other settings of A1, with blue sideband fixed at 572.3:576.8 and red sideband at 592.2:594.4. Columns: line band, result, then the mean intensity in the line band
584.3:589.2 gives 0.08 nm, 16.8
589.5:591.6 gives 0.05 nm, 16.6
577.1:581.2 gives -0.04 nm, 17.4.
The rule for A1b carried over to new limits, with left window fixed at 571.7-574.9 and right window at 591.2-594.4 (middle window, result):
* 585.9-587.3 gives 0.00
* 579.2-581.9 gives -0.05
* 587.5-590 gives 0.17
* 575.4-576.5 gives 0.01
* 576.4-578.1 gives -0.02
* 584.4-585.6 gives 0.01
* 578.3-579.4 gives 0.01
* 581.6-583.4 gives -0.05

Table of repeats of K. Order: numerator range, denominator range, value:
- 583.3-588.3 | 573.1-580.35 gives 1.03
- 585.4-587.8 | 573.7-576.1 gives 1.03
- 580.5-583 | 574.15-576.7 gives 1.05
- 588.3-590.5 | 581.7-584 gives 0.91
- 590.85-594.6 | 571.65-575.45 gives 1.05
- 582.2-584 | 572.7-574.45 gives 1.06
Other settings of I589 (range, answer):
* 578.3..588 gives 17.4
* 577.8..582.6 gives 17.4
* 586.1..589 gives 17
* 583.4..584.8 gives 17.6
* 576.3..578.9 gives 17.3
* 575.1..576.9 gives 17.2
